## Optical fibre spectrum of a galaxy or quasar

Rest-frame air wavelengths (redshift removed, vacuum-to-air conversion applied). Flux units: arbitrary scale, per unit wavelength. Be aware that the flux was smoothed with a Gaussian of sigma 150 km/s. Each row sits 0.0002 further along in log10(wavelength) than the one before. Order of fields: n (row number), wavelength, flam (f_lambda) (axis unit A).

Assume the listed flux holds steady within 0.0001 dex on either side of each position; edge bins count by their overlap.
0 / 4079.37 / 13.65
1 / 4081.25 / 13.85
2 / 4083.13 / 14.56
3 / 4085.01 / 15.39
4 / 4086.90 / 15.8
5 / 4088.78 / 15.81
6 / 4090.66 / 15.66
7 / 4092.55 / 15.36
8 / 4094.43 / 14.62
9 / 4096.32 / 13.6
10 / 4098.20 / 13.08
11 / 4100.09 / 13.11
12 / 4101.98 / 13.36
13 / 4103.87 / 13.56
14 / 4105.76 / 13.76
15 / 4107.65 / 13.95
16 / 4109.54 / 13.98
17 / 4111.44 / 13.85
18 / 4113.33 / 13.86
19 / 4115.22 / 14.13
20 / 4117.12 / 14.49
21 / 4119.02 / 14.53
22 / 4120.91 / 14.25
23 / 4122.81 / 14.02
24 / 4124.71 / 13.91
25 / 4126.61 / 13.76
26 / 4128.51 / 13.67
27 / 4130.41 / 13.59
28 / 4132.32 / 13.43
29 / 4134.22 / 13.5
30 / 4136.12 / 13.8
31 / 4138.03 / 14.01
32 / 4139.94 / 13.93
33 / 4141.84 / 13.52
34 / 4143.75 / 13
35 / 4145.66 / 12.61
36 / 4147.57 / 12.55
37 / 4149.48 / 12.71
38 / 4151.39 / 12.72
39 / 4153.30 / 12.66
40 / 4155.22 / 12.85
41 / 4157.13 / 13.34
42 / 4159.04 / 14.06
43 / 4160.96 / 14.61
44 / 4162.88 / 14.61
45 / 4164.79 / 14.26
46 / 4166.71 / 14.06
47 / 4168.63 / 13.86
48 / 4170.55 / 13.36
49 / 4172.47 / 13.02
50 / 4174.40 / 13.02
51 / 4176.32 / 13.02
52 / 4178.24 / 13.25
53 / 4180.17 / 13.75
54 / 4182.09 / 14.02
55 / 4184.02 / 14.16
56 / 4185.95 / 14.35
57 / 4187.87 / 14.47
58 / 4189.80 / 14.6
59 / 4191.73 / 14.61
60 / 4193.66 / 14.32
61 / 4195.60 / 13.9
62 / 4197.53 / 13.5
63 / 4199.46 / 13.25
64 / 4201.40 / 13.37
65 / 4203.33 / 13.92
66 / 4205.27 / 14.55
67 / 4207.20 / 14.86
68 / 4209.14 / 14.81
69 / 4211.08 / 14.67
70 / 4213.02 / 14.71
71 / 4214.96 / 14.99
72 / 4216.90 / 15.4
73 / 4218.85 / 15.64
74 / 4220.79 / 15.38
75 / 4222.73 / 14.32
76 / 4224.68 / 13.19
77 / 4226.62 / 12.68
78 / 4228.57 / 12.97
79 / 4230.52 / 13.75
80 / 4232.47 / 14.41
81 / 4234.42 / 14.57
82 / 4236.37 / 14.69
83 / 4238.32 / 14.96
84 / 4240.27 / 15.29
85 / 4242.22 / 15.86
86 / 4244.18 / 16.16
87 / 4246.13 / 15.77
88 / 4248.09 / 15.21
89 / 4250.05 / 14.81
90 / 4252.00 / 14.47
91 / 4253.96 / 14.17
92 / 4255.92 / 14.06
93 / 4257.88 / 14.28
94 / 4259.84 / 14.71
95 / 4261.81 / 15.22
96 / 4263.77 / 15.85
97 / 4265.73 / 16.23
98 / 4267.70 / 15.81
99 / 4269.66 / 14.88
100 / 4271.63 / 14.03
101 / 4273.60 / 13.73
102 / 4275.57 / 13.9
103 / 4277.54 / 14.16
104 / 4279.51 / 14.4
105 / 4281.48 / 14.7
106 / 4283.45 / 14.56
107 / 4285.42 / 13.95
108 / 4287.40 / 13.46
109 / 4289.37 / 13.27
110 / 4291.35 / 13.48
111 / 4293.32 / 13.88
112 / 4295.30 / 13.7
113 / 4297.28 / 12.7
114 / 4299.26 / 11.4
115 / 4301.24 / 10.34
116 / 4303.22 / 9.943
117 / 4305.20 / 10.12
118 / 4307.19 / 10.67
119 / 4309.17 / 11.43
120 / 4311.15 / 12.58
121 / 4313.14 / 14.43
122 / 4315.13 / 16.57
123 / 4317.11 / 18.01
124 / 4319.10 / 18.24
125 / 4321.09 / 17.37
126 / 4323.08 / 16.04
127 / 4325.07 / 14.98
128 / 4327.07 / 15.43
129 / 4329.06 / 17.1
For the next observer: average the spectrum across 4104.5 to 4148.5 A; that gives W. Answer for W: 13.7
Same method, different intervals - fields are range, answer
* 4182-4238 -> 14.3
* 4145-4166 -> 13.4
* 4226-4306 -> 14.1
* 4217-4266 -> 14.7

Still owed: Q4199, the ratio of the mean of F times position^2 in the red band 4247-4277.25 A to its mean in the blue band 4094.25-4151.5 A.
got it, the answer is 1.16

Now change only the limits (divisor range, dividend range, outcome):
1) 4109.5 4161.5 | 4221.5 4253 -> 1.13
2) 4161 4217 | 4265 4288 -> 1.07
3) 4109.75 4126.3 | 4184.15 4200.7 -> 1.04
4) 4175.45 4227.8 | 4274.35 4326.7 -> 1.02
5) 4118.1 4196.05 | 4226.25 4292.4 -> 1.12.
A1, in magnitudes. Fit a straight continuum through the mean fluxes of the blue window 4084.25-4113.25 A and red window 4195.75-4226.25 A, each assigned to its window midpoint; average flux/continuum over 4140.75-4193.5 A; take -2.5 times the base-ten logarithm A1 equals 0.06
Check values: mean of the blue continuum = 14.3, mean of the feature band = 13.6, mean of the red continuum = 14.4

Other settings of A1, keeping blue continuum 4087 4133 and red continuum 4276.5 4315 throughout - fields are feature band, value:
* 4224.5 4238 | -0.04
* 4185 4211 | -0.05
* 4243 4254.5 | -0.15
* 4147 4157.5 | 0.08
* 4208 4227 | -0.10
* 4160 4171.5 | -0.03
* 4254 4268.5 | -0.15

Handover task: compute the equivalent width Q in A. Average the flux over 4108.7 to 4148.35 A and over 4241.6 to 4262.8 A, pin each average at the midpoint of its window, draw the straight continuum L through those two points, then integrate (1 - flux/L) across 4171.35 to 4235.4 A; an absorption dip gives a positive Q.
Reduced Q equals 1.6 A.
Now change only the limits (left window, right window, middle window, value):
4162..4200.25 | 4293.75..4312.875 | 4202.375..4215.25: -1.2 A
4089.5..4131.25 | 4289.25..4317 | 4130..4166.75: 0.7 A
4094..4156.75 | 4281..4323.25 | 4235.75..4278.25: -4.1 A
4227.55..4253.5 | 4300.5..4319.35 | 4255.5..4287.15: -1.3 A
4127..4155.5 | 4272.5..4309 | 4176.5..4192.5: -1.2 A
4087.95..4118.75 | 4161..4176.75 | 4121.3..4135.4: 0.3 A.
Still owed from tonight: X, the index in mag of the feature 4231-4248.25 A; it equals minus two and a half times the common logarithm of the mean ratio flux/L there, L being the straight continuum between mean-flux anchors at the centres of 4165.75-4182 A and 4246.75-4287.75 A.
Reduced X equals -0.07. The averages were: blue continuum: 13.4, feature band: 15.2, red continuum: 14.6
